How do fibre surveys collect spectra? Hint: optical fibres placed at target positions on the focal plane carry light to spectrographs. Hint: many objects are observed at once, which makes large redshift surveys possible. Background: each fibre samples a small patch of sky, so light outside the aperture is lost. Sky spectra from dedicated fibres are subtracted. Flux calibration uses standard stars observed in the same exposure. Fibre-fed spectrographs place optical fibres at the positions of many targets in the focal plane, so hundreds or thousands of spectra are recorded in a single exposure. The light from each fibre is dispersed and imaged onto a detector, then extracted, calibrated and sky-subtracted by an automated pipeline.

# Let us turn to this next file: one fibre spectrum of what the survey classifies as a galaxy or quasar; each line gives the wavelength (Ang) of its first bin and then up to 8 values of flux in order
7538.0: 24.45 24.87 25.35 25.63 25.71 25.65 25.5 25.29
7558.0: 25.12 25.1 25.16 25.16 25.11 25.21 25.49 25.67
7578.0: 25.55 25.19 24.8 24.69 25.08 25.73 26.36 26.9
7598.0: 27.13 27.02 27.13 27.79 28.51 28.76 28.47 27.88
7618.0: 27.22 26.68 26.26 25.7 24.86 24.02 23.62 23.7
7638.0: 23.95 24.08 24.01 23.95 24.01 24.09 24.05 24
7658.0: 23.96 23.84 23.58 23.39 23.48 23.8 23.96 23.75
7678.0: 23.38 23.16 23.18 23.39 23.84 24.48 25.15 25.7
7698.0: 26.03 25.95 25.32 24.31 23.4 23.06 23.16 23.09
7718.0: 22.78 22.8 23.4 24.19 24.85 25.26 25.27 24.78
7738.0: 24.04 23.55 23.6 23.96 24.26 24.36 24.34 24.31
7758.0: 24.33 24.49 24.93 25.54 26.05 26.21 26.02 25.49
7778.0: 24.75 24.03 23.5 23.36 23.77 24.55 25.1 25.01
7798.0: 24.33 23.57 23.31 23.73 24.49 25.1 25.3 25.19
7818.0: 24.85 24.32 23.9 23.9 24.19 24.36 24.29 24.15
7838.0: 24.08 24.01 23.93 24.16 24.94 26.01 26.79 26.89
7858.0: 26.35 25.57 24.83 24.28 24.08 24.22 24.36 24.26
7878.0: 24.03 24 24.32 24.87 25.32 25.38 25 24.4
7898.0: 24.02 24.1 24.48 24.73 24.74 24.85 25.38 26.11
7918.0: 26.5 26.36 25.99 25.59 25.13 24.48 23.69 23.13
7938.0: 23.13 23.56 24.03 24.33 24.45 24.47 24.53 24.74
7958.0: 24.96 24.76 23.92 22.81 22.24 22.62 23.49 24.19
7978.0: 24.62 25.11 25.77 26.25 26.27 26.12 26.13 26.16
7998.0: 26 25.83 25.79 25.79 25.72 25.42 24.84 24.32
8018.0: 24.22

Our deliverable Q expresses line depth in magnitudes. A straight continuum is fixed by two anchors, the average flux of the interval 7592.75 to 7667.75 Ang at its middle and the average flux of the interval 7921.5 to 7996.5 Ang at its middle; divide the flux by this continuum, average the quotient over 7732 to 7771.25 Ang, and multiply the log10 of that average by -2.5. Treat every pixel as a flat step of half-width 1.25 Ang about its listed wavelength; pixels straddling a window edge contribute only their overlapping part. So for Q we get 0.02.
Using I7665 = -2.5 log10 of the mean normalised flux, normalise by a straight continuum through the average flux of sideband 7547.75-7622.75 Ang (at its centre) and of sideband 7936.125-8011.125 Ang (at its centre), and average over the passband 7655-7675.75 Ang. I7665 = 0.09 mag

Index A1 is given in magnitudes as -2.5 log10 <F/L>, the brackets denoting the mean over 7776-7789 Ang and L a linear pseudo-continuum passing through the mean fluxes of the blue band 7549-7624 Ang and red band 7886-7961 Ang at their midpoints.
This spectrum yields 0.06 mag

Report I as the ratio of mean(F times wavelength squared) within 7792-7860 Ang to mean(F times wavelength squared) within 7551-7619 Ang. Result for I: 1.0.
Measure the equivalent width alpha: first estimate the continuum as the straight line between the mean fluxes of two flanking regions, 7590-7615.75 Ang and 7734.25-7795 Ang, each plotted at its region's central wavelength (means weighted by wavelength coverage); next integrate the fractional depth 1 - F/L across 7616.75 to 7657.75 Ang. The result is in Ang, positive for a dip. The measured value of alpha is 3.4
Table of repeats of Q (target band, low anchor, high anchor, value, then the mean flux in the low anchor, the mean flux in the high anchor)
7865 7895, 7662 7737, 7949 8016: 0.004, 24.1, 24.9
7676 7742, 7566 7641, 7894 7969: 0.060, 26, 24.5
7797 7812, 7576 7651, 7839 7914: 0.043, 25.8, 24.8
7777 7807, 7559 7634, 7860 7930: 0.053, 26.1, 24.9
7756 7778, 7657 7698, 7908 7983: -0.052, 23.9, 24.5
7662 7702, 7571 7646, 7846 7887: 0.064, 25.9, 25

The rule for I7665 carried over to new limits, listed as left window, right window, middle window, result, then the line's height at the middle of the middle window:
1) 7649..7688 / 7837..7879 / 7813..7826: 0.00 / 24.6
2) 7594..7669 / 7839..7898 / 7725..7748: 0.03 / 25.2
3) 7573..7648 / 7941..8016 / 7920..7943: 0.02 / 25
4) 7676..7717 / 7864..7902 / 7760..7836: -0.01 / 24.3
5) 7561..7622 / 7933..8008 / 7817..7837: 0.05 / 25.3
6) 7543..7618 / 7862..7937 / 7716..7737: 0.06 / 25.5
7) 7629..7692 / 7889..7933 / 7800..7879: 0.00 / 24.7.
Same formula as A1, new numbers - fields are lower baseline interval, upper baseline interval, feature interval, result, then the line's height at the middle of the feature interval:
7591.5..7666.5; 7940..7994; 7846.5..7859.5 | -0.05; 24.9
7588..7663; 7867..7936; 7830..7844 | 0.04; 25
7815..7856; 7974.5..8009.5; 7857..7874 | 0.00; 24.9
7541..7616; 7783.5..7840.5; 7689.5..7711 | 0.01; 25.1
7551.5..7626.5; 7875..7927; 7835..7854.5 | 0.02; 25.2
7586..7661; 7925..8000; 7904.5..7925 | -0.04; 24.7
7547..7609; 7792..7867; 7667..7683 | 0.08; 25.4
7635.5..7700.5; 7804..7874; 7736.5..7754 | 0.01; 24.3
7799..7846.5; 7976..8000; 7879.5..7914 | 0.01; 24.9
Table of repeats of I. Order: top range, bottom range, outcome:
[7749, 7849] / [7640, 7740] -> 1.05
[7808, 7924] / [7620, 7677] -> 1.09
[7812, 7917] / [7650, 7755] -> 1.07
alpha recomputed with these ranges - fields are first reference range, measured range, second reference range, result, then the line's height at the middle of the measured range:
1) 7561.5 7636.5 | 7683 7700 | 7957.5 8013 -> 0.71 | 25.8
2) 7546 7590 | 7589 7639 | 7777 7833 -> -2.59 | 25.1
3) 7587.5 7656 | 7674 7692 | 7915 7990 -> 1.36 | 25.6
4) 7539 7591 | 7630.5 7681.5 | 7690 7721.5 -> 1.70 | 24.6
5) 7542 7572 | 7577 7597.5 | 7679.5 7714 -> -0.40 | 25.1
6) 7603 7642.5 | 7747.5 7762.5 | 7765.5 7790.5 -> 0.38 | 25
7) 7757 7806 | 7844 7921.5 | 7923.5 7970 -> -2.21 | 24.3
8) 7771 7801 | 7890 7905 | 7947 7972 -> -0.24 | 24.1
